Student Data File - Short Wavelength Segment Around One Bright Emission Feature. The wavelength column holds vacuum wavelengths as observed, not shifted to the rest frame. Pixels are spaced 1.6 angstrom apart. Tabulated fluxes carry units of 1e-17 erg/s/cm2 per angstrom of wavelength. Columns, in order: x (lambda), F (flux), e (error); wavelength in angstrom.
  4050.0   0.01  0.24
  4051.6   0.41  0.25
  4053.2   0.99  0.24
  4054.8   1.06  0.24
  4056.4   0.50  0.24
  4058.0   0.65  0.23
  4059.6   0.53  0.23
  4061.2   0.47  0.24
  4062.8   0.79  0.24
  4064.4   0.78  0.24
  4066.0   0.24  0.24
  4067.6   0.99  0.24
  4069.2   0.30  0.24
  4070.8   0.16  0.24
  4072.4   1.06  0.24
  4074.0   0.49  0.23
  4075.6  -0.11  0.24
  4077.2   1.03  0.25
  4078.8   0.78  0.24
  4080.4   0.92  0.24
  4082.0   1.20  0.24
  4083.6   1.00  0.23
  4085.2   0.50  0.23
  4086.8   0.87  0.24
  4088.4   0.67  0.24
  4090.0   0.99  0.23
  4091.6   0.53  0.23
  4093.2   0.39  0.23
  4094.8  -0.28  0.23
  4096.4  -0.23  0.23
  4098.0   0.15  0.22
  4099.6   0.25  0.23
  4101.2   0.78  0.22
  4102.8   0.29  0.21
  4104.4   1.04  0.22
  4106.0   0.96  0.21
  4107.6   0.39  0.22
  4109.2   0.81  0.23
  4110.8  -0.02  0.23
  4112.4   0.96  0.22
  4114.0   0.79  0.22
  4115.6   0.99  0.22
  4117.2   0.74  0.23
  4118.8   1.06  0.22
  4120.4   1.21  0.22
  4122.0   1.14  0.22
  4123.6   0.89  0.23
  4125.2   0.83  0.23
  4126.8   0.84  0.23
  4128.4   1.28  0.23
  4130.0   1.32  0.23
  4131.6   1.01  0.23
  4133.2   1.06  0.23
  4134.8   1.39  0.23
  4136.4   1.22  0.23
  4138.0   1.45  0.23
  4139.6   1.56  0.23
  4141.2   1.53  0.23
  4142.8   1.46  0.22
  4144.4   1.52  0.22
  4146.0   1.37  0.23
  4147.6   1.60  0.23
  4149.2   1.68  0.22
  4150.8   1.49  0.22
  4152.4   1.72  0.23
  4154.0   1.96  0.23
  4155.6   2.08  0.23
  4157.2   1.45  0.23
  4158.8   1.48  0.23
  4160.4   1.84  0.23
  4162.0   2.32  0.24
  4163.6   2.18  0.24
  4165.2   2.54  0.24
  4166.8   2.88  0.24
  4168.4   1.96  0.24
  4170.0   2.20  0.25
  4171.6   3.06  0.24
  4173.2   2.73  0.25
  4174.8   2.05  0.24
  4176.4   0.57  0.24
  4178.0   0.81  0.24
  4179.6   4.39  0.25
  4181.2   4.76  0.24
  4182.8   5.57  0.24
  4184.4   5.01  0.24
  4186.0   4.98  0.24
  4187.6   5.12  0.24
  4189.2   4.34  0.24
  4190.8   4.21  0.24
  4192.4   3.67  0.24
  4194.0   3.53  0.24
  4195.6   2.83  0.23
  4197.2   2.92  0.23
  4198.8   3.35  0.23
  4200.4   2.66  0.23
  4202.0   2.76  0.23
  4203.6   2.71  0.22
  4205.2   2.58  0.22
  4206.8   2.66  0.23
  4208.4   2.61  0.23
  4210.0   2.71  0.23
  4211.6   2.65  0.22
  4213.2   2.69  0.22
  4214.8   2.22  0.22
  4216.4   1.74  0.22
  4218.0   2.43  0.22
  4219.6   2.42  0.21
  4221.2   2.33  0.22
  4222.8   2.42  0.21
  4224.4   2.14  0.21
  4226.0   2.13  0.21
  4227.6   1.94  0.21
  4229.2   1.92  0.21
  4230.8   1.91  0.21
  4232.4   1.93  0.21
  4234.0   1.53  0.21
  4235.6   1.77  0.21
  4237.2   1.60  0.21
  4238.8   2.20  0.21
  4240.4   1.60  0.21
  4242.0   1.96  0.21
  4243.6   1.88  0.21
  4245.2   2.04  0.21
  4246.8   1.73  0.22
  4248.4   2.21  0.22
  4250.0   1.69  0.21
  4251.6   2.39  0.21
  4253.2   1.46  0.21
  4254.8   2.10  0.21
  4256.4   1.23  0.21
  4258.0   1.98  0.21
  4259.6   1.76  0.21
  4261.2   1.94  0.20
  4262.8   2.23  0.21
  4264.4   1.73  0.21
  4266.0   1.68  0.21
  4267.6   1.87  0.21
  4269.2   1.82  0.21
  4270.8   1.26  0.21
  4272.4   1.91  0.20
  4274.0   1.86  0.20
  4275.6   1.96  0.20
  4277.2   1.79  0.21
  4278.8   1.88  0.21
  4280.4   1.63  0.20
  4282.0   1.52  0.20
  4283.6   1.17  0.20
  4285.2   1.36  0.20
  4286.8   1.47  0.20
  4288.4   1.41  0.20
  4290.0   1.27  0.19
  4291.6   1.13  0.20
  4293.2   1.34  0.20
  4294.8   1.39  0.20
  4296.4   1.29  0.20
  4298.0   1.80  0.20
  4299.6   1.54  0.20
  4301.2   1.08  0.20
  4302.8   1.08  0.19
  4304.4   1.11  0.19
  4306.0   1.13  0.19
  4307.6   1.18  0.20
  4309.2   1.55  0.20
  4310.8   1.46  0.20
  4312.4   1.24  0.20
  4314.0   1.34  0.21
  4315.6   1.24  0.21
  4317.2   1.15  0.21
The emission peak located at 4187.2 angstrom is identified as Lyman alpha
